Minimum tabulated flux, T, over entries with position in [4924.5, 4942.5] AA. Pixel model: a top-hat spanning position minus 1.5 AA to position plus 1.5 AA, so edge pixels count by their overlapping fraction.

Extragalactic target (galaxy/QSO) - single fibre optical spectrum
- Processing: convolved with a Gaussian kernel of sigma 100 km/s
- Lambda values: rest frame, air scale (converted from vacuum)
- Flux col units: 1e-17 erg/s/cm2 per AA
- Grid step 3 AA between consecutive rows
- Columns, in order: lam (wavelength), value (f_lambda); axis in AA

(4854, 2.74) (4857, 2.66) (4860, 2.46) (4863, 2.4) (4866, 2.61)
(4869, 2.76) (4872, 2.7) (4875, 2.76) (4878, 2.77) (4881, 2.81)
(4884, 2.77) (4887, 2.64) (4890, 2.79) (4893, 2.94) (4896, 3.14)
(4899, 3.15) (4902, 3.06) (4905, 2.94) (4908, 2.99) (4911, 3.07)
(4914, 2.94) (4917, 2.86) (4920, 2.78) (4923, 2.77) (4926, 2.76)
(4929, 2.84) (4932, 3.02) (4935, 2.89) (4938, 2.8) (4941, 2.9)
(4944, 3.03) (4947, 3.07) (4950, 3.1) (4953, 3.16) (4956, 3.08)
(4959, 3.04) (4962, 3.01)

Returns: 2.76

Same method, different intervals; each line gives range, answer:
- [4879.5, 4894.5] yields 2.64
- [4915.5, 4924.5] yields 2.77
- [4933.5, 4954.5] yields 2.8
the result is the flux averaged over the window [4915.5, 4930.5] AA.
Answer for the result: 2.8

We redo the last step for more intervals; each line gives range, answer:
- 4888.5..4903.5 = 3.02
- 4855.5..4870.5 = 2.58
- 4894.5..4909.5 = 3.06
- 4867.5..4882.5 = 2.76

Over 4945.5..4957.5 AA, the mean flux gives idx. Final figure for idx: 3.1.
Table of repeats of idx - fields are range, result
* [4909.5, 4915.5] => 3.01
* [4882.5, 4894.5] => 2.79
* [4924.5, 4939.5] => 2.86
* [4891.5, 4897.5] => 3.04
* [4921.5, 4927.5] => 2.77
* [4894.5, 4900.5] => 3.14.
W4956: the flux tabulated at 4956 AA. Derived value 3.08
